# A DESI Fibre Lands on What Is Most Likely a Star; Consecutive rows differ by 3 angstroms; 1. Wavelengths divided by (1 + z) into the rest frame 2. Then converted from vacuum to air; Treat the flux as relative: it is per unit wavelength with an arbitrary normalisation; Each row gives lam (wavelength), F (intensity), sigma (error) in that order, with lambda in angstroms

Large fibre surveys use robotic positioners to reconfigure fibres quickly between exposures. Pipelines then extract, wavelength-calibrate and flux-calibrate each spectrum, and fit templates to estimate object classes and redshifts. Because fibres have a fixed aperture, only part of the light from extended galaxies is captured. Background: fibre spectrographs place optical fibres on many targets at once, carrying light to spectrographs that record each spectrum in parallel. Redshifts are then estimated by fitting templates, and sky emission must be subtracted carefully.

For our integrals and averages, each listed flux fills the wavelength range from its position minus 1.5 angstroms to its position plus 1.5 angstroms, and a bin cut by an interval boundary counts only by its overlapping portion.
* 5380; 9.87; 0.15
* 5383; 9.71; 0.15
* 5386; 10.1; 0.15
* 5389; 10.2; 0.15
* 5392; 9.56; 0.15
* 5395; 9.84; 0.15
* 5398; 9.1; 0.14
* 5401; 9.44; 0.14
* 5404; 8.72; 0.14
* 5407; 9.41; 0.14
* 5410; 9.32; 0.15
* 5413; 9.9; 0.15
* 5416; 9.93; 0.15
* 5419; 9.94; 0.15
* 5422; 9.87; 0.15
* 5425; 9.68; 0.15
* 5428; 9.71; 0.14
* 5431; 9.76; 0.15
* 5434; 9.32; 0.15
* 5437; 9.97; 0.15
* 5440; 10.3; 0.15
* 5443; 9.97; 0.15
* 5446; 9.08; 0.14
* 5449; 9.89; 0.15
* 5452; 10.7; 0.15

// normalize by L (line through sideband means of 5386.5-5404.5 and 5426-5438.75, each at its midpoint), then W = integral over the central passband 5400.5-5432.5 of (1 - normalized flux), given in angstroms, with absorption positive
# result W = 0.1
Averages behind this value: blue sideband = 9.55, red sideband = 9.7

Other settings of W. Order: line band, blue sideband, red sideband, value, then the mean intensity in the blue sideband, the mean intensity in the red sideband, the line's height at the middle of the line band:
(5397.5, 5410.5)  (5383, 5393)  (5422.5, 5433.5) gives 0.85 angstroms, 9.94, 9.69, 9.84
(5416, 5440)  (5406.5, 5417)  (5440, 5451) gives -0.20 angstroms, 9.65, 9.78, 9.71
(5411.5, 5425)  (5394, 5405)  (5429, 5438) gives -0.56 angstroms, 9.27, 9.67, 9.49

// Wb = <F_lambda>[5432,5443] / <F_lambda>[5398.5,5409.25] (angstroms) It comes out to 1.1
